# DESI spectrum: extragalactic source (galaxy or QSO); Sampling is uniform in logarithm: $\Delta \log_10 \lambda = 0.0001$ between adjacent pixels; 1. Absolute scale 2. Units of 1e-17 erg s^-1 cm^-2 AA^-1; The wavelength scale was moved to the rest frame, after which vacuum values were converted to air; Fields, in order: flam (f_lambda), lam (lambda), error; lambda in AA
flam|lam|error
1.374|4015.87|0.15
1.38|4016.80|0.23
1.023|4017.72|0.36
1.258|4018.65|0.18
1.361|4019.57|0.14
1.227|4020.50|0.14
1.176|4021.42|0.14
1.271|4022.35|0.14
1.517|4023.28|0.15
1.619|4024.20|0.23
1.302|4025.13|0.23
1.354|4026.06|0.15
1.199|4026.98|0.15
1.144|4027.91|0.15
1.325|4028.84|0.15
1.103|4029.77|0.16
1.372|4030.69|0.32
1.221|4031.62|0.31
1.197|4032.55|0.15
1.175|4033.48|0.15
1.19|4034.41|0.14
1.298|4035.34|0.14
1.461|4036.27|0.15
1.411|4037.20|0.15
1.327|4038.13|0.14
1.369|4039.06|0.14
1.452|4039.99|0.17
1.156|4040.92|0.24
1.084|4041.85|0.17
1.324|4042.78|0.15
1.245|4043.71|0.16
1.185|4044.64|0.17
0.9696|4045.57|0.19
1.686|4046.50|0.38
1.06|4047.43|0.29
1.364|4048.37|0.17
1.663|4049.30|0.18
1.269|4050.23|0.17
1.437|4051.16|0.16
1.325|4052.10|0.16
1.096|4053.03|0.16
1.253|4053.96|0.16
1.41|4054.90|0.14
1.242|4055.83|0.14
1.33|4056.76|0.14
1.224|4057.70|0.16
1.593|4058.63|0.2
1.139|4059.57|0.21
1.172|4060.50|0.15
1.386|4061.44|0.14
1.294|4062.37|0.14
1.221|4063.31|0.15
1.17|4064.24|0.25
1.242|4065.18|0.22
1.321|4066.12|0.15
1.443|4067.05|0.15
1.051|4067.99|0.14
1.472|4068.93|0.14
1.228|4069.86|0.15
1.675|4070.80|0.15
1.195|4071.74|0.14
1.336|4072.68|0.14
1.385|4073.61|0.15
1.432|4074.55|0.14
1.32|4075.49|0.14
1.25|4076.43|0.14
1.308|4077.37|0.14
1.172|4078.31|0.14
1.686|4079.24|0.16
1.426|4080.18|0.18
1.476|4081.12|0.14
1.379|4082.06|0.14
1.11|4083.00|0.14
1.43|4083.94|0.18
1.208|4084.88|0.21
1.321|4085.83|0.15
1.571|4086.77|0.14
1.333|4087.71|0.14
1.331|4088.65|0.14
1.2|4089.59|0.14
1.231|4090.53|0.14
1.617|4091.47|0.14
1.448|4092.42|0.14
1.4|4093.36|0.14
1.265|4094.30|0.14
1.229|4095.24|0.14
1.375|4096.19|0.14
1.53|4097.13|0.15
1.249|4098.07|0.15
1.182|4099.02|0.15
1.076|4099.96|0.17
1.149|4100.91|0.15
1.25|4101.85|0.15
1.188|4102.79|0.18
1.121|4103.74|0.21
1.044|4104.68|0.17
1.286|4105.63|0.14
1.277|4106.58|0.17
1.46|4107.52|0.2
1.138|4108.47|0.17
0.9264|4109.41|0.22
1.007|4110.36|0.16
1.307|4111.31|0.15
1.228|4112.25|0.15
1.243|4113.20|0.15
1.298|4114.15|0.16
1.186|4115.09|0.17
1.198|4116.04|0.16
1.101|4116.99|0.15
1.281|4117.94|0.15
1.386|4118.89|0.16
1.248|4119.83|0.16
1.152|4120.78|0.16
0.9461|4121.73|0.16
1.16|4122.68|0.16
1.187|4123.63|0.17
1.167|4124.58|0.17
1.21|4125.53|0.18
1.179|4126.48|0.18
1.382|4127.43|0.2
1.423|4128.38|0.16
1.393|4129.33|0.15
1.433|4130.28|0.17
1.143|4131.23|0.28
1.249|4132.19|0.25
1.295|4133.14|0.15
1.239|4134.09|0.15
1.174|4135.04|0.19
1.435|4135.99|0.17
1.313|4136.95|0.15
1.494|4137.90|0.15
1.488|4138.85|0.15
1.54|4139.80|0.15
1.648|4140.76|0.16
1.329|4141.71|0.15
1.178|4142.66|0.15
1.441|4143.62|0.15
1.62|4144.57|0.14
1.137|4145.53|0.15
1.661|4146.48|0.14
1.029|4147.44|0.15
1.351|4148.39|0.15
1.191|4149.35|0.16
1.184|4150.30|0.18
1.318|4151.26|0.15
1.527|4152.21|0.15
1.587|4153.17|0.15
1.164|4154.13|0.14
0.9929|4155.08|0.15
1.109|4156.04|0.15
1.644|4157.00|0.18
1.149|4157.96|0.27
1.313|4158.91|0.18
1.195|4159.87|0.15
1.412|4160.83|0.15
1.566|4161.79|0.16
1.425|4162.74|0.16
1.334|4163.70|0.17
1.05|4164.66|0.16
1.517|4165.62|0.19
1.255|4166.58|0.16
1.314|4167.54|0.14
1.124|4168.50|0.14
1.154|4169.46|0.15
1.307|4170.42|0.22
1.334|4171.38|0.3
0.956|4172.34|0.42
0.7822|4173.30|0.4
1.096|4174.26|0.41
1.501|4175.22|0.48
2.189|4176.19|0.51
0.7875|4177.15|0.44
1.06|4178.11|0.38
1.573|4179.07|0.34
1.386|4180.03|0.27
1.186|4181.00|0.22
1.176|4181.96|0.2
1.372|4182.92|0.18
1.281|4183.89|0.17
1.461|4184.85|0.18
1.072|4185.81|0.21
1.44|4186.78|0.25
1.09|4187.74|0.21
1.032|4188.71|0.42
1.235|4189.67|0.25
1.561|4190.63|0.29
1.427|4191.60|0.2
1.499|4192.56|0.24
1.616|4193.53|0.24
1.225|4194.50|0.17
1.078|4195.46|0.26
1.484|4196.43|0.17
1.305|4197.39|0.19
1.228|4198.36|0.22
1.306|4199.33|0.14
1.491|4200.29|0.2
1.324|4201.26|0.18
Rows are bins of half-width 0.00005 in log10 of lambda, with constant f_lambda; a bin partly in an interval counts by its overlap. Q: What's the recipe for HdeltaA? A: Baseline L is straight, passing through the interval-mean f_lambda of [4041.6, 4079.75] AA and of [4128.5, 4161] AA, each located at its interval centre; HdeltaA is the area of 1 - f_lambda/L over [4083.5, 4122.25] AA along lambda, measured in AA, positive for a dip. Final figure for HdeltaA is 2.0 AA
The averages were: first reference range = 1.31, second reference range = 1.33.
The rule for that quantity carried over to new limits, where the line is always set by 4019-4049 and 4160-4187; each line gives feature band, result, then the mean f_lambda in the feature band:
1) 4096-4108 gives 0.4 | 1.24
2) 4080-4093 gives -0.8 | 1.36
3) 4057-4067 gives 0.0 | 1.28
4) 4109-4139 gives 1.0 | 1.24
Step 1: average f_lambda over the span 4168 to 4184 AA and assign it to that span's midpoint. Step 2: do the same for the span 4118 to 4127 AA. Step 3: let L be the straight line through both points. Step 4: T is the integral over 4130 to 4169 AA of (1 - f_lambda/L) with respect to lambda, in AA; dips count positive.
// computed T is -3.6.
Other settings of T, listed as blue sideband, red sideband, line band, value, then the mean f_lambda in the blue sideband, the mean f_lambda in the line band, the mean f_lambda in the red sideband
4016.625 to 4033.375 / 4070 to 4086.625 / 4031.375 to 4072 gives 0.7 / 1.28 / 1.3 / 1.36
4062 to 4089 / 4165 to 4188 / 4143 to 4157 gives -0.3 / 1.34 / 1.32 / 1.27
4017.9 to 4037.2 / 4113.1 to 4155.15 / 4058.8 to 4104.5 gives -0.7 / 1.29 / 1.31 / 1.3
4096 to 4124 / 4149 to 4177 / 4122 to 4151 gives -1.6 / 1.2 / 1.32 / 1.29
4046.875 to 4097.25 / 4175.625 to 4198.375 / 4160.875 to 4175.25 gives 0.9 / 1.33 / 1.25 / 1.33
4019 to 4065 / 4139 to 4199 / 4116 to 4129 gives 0.9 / 1.29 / 1.22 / 1.31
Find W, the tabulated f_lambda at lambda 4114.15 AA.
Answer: 1.298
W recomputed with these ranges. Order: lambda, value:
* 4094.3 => 1.265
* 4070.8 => 1.675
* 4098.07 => 1.249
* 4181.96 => 1.176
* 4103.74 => 1.121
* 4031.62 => 1.221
